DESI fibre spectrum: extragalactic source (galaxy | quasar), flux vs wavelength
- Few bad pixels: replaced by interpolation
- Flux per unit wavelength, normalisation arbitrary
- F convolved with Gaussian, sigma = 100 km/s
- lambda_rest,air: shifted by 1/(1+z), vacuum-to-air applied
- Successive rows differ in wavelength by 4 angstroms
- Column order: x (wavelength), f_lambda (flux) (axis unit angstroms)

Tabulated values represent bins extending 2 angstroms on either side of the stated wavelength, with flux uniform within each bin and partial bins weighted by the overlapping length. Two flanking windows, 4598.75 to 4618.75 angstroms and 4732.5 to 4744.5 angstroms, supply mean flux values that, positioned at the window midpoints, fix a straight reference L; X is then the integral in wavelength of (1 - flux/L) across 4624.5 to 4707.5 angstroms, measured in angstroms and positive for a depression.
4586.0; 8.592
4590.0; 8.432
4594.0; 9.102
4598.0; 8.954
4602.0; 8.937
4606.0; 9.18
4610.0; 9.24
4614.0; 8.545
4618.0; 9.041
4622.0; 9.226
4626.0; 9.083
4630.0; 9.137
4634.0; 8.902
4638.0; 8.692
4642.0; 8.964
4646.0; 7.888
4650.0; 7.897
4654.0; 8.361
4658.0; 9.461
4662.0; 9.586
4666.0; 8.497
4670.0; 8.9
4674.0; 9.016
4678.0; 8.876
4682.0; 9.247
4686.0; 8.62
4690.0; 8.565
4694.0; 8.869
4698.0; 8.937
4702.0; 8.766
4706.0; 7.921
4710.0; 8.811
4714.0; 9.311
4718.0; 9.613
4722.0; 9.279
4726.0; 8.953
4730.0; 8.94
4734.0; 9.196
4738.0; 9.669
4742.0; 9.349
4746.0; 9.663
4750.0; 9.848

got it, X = 3.6 angstroms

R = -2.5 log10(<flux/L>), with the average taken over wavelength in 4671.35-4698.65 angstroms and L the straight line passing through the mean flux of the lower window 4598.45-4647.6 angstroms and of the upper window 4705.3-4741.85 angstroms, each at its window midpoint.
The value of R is 0.02 mag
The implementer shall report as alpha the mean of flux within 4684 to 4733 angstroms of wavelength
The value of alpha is 8.89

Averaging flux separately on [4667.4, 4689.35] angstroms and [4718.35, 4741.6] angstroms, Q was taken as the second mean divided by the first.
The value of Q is 1.0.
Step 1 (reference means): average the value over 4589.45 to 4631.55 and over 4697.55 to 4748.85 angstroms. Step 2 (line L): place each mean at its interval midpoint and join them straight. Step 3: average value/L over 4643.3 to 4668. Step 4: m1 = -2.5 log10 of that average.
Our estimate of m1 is 0.05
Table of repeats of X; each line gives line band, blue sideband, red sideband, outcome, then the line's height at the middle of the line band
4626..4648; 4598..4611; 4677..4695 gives 0.57 angstroms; 8.98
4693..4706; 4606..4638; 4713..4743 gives 0.71 angstroms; 9.21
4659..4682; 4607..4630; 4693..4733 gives -0.07 angstroms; 8.99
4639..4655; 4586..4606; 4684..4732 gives 1.03 angstroms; 8.87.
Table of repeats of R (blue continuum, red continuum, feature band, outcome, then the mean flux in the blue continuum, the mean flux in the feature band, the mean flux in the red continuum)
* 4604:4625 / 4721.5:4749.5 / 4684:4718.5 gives 0.05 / 9.05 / 8.79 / 9.32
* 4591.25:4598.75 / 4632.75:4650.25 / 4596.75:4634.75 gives -0.03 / 8.98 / 9.03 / 8.51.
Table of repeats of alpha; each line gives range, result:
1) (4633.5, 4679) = 8.75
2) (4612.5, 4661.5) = 8.79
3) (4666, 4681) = 8.89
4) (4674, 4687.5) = 8.94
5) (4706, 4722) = 9.08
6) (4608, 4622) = 8.98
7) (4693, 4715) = 8.74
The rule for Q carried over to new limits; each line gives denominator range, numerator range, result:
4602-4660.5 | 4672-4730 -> 1.01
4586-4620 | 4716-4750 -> 1.05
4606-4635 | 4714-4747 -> 1.03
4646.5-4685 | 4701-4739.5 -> 1.02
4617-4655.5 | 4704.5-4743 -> 1.05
